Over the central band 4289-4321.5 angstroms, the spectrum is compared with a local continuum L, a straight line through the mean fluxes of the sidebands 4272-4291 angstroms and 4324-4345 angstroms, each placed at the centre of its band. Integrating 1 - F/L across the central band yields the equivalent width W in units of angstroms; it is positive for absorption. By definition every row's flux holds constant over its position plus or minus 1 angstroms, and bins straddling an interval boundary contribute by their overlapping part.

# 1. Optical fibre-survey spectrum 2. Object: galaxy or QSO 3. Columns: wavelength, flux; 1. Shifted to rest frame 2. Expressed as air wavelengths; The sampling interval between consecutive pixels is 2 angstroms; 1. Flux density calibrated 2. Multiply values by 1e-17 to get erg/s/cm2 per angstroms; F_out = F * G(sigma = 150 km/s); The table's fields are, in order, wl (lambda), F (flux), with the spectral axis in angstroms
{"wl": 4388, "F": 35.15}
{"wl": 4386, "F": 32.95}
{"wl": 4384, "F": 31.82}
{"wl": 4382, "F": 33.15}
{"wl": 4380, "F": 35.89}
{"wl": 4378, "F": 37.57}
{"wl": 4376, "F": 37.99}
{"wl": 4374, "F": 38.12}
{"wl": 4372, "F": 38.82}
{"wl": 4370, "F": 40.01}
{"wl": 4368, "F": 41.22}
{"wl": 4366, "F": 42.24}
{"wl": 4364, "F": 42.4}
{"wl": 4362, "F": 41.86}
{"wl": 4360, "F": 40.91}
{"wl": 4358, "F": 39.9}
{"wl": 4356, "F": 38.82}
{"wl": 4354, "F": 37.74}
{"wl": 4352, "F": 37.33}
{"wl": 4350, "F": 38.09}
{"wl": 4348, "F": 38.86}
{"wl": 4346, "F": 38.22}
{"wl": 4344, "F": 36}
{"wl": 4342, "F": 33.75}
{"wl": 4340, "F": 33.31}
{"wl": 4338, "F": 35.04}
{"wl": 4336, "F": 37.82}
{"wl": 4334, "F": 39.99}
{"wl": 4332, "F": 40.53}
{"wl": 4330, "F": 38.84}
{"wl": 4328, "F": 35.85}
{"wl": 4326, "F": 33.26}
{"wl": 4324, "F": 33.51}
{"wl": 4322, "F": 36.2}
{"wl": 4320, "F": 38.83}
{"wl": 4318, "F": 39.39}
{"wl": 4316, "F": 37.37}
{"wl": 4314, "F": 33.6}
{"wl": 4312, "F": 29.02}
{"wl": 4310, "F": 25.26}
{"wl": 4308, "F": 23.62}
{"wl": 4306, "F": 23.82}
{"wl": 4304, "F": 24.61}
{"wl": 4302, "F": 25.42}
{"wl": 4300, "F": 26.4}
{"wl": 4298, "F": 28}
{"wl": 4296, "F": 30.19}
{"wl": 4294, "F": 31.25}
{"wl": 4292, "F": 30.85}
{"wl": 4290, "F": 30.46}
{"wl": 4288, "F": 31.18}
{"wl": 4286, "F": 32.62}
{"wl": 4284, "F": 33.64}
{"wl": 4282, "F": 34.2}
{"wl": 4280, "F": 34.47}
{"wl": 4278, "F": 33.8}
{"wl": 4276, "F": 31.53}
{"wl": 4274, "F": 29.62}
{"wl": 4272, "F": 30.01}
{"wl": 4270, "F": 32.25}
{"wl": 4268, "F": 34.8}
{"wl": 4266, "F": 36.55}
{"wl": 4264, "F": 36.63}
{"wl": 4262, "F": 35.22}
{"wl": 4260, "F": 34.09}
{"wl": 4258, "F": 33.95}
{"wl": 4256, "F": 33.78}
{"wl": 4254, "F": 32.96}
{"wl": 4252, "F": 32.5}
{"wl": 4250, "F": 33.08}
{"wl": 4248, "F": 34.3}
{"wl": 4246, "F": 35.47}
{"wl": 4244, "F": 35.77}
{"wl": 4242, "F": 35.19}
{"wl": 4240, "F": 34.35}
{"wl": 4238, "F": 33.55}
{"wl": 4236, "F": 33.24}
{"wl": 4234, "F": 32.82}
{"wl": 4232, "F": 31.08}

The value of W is 3.9 angstroms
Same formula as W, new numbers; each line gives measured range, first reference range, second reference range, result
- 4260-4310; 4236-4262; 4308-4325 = 4.40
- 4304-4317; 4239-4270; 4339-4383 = 2.87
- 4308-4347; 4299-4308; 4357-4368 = -4.65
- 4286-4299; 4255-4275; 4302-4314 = -0.78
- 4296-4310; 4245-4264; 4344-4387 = 3.99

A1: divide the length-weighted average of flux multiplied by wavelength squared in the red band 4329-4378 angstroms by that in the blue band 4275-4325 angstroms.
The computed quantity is 1.3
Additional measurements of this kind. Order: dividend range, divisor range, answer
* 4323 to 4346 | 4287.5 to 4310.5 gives 1.34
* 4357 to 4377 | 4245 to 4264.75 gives 1.24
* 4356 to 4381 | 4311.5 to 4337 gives 1.11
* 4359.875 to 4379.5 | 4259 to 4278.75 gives 1.25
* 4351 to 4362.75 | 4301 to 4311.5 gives 1.63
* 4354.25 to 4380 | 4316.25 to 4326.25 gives 1.11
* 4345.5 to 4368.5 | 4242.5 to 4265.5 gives 1.21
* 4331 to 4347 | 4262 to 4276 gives 1.14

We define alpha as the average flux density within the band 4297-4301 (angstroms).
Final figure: 27.2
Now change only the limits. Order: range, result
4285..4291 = 31.4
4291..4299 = 30.1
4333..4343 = 36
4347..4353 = 38.1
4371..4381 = 37.7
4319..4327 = 35.5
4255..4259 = 33.9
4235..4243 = 34.1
